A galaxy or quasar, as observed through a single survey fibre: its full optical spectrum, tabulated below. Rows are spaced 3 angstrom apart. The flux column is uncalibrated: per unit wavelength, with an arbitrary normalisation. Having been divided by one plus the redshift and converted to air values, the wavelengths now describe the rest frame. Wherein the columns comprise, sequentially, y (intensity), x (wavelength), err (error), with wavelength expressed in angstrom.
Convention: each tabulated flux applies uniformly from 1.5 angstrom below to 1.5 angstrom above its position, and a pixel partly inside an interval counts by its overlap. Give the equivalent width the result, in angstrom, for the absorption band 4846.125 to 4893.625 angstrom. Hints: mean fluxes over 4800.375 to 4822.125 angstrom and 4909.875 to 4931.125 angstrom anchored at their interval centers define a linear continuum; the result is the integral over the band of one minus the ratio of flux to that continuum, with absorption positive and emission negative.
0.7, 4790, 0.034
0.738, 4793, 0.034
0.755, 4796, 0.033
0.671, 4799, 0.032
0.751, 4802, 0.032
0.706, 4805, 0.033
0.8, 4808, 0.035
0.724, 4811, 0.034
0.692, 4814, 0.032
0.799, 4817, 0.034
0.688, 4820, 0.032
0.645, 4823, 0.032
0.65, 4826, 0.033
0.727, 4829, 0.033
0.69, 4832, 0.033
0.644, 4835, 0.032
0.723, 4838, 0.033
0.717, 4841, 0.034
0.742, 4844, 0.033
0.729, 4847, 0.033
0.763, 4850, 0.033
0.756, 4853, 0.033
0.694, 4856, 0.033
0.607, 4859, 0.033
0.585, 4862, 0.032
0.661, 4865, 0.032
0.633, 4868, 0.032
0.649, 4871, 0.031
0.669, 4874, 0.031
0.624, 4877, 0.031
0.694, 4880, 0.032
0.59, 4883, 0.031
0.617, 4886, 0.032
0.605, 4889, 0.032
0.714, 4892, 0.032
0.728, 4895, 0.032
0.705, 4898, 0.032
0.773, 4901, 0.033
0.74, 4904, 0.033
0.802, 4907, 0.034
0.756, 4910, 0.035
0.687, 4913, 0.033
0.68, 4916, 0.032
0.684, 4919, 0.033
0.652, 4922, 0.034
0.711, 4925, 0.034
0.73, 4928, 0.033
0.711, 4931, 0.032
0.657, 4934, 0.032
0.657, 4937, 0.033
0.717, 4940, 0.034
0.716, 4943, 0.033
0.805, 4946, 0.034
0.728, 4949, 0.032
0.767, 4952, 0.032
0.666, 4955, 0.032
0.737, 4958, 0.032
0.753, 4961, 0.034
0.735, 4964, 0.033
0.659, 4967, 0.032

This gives 3.5 angstrom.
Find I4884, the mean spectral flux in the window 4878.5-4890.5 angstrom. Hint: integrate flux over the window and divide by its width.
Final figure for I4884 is 0.626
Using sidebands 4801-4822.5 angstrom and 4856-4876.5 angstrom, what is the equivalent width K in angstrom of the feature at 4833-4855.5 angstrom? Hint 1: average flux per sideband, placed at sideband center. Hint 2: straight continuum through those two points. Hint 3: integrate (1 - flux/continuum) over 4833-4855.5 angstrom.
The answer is -1.6 angstrom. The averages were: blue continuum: 0.733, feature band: 0.723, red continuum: 0.638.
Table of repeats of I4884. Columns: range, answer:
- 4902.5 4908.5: 0.771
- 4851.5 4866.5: 0.661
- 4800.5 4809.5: 0.752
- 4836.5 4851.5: 0.735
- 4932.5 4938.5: 0.657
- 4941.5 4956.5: 0.736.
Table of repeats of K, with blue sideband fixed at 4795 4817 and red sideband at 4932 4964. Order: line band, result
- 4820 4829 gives 0.78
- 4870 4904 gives 2.47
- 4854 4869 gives 1.81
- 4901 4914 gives -0.49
